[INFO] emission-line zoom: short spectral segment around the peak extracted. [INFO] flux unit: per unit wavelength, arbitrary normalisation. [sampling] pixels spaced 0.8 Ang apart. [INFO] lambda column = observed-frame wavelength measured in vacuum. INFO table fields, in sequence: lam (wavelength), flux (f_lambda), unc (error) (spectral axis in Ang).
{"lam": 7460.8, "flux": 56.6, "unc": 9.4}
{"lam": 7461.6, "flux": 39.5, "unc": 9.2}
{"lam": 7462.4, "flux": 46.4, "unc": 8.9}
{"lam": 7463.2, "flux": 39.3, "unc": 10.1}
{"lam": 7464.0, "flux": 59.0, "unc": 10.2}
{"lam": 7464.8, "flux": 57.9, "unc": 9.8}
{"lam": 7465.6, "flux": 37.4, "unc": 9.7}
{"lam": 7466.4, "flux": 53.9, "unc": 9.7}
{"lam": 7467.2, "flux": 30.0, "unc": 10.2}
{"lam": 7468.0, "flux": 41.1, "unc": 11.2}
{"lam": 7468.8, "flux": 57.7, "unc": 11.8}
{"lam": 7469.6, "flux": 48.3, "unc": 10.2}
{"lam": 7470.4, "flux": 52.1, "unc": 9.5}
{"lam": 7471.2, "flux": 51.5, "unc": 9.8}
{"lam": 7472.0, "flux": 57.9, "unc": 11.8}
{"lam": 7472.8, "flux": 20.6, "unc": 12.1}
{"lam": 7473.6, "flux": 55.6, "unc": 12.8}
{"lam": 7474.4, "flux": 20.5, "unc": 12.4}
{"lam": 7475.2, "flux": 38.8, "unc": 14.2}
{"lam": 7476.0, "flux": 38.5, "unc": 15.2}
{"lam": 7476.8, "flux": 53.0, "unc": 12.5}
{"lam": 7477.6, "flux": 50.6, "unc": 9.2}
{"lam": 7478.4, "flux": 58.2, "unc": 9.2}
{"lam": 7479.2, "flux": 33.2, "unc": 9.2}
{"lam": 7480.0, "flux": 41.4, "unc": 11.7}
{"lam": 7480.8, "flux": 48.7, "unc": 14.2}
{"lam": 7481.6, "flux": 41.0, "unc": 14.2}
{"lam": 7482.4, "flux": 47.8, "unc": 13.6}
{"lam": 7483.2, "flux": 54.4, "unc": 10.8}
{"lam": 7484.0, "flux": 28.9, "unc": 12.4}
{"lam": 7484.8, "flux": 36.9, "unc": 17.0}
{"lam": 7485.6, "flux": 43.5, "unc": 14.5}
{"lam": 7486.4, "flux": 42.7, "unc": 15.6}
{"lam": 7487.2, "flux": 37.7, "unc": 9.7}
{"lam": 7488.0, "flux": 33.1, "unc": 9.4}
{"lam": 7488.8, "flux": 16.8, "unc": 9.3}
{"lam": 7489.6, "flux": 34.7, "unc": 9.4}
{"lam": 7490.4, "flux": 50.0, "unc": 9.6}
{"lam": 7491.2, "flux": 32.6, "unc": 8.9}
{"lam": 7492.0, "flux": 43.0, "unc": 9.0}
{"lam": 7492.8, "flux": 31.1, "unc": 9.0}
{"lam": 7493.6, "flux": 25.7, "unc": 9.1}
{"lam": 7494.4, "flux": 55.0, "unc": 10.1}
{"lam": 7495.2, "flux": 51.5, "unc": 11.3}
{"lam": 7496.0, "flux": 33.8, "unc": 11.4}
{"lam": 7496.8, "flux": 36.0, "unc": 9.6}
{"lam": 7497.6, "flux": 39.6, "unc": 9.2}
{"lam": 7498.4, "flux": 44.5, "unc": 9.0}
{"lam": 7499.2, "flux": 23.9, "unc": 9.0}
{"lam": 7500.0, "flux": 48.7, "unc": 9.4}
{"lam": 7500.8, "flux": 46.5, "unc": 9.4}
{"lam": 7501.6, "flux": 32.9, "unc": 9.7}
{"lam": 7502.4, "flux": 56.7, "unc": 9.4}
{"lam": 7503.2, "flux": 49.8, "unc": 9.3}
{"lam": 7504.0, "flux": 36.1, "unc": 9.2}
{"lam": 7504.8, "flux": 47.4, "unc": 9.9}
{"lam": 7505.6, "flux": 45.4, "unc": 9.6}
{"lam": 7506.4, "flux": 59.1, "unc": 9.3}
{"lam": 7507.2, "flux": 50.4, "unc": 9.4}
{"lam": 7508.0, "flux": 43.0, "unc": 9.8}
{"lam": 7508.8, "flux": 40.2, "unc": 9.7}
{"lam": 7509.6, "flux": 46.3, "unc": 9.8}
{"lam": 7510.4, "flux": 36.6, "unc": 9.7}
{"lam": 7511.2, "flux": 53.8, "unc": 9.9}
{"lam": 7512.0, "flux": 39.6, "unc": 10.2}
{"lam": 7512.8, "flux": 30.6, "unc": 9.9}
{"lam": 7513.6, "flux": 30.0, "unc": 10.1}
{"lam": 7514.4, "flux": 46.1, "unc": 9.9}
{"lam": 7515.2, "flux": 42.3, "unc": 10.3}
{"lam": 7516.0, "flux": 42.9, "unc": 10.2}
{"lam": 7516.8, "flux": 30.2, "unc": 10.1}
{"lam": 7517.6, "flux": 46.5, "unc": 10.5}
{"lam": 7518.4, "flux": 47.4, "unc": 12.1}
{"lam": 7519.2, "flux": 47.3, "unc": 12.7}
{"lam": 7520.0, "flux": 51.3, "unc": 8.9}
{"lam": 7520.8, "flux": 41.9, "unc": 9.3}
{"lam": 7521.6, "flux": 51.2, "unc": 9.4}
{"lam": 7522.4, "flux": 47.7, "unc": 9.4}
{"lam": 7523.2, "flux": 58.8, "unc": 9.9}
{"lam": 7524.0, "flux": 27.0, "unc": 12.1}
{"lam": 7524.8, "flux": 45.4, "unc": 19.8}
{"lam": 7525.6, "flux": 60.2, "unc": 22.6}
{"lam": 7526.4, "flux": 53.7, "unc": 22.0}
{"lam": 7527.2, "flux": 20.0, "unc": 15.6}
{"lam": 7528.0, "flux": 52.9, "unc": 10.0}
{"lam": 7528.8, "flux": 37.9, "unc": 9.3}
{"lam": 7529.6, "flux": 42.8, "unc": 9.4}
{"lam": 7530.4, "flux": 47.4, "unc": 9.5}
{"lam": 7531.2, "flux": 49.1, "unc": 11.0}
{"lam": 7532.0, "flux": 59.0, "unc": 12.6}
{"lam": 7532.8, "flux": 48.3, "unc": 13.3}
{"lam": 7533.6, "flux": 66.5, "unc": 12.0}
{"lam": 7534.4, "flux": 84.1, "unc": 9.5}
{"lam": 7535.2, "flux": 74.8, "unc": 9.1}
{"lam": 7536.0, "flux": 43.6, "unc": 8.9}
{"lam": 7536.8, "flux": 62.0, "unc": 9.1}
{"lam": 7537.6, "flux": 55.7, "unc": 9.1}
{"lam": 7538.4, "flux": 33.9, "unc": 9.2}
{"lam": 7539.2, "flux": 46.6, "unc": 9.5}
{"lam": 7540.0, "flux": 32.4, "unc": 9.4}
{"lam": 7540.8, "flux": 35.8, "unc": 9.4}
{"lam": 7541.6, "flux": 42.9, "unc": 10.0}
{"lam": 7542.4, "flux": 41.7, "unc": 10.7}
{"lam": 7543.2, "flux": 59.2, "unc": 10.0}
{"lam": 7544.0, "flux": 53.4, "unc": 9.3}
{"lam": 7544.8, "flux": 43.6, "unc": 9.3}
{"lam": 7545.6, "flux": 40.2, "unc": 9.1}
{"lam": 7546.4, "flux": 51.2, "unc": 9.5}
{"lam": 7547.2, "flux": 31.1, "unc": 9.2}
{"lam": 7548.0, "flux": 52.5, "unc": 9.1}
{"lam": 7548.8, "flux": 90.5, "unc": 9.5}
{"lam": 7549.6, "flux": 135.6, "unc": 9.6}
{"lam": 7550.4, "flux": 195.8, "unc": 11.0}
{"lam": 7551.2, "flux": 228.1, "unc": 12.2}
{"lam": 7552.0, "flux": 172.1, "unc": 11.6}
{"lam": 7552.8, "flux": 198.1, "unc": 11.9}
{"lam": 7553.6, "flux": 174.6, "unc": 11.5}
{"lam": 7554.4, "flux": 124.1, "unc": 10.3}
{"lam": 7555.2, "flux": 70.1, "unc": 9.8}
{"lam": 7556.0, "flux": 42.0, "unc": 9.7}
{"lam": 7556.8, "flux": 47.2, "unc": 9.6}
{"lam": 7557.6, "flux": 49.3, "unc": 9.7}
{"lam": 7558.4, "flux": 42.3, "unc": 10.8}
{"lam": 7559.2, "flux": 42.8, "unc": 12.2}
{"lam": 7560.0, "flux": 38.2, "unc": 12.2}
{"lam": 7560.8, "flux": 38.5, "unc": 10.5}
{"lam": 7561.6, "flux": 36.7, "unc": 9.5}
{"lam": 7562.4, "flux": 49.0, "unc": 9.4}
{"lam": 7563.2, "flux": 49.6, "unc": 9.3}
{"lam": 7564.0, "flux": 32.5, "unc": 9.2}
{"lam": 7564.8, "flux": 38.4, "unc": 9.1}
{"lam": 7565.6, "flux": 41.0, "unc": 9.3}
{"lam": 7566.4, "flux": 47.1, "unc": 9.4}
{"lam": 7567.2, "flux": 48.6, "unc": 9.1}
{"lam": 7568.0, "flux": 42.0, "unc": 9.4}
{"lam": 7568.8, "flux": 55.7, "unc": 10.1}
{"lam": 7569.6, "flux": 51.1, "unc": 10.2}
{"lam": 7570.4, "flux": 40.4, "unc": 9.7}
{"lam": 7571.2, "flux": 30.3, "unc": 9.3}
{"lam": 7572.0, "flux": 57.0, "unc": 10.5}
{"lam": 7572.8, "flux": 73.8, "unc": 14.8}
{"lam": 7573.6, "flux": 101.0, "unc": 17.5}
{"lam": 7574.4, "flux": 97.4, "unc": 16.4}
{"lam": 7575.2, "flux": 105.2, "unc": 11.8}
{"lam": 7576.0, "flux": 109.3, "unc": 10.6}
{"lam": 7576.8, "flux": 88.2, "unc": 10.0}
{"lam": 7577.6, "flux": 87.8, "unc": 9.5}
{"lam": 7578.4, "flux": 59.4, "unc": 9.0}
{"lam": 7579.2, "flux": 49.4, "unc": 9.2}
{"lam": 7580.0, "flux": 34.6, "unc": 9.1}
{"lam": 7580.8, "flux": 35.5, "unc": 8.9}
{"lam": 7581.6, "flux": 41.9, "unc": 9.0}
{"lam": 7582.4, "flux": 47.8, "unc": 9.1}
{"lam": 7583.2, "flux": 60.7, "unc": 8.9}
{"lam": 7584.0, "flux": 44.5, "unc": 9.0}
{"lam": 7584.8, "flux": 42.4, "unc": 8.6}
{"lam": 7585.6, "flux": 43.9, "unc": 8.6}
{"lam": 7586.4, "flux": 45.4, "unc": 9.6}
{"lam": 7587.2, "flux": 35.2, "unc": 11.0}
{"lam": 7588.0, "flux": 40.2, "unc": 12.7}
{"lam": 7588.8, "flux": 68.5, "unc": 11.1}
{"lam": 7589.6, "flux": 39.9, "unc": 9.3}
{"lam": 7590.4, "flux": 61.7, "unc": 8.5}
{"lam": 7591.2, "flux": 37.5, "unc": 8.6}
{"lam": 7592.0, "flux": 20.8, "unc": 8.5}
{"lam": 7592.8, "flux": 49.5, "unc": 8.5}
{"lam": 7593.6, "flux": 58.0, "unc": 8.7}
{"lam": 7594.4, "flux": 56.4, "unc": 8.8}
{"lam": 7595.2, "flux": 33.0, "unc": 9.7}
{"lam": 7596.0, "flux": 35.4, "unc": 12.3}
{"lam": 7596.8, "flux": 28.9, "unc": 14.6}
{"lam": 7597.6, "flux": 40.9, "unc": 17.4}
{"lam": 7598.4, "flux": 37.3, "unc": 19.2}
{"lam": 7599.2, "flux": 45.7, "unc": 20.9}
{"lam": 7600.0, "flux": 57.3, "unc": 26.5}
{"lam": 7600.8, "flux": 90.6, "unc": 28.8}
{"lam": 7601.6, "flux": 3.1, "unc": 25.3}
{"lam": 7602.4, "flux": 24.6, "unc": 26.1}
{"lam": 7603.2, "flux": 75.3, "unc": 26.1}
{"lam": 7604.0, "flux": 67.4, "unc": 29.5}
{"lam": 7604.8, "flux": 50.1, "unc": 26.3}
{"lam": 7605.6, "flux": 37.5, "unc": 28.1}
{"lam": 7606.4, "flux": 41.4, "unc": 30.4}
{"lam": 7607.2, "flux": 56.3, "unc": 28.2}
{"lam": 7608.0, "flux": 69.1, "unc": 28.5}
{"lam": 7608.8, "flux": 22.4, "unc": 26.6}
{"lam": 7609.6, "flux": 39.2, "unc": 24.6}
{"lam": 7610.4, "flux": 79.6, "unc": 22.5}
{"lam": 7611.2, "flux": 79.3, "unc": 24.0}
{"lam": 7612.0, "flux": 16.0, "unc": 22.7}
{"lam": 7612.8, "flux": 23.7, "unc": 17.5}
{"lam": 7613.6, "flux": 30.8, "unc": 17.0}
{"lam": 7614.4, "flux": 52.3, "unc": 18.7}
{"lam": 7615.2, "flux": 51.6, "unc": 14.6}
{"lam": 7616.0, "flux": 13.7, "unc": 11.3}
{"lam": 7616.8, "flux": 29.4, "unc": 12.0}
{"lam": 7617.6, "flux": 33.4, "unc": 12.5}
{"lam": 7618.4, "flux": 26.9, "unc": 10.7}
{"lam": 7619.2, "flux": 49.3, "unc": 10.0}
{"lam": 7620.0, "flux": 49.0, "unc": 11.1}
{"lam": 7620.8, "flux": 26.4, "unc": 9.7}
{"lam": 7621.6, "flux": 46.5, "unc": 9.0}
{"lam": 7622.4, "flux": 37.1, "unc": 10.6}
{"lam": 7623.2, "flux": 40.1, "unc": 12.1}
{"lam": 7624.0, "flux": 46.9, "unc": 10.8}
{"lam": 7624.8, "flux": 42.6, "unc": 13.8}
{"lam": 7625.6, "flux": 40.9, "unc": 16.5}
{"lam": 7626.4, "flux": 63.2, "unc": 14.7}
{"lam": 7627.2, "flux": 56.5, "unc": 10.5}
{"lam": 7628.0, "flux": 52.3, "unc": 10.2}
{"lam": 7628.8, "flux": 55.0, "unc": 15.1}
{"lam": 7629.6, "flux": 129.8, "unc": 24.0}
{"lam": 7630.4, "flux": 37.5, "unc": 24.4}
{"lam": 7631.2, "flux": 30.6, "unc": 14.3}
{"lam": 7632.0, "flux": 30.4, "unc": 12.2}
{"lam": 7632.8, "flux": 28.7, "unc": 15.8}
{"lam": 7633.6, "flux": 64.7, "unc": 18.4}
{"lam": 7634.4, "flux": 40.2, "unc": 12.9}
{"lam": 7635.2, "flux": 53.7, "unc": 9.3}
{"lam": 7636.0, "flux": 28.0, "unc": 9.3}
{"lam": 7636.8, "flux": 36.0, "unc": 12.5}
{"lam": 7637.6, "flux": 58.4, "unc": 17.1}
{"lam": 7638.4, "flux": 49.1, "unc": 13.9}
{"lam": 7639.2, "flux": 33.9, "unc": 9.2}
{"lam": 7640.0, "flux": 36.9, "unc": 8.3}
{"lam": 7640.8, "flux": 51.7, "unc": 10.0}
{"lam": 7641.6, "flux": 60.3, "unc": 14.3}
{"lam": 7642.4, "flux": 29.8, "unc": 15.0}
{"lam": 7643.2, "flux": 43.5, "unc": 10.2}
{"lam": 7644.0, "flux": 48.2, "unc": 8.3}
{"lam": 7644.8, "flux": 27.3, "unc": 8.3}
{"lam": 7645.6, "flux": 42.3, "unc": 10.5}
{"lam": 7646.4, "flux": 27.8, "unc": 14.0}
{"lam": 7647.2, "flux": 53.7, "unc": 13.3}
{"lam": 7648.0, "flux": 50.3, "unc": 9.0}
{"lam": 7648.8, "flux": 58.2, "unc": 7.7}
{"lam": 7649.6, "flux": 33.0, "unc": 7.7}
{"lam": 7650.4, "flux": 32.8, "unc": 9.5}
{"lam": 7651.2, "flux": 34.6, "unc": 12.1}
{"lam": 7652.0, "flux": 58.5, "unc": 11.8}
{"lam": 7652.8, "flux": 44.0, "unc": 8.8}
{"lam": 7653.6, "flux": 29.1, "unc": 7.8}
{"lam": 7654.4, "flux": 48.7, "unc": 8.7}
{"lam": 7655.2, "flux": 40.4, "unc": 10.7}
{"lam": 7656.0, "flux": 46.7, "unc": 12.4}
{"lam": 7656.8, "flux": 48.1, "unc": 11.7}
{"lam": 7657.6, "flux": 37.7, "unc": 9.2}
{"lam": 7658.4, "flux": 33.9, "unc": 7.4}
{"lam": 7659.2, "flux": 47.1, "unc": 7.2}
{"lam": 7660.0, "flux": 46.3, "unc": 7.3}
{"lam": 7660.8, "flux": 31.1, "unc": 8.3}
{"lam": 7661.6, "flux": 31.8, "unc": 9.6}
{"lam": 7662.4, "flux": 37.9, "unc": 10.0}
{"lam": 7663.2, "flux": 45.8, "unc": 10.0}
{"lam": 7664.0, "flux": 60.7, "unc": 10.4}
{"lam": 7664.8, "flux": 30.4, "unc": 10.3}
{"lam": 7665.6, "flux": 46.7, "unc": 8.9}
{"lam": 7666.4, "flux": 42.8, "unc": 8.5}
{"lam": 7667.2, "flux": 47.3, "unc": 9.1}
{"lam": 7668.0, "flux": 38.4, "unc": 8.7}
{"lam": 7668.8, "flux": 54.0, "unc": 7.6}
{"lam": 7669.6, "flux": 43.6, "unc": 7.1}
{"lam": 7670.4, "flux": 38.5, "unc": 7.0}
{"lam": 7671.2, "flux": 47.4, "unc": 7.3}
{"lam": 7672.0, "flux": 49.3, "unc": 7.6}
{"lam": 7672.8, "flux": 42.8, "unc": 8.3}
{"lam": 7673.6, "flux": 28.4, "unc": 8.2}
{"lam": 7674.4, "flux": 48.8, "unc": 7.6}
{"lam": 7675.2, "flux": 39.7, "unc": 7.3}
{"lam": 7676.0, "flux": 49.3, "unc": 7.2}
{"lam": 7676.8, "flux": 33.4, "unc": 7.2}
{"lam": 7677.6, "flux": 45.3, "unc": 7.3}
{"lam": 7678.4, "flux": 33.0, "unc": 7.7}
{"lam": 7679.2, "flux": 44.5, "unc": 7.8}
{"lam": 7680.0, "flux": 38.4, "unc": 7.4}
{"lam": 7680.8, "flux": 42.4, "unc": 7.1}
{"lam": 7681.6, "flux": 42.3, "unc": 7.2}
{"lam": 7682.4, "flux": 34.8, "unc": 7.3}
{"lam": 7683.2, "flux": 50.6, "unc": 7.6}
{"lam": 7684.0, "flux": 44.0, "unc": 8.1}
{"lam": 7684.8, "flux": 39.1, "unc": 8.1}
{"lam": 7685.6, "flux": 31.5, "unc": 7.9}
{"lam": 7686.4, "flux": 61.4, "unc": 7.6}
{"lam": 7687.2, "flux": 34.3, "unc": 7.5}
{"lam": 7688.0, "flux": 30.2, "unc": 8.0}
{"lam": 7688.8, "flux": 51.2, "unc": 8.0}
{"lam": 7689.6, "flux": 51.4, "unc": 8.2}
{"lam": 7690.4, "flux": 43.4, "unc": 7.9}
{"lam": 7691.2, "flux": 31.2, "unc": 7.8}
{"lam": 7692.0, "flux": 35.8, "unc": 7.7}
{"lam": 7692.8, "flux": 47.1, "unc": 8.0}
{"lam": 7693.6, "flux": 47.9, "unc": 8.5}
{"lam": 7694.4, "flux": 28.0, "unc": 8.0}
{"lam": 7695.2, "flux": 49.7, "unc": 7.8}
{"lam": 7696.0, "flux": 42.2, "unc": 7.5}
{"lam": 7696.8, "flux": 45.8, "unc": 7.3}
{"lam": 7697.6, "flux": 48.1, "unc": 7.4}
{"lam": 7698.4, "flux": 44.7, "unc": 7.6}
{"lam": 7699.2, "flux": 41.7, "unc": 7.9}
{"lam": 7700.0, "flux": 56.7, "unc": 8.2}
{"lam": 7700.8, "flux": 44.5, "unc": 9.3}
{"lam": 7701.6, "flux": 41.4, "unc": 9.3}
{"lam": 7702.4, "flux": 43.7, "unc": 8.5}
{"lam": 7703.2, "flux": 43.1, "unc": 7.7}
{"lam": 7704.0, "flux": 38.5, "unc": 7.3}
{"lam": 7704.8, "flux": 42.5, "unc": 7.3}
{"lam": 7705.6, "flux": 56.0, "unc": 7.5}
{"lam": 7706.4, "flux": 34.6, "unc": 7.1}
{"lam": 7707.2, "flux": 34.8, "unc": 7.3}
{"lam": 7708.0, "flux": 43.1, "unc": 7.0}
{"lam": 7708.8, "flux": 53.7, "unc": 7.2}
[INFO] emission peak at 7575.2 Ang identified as [N II] 6583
